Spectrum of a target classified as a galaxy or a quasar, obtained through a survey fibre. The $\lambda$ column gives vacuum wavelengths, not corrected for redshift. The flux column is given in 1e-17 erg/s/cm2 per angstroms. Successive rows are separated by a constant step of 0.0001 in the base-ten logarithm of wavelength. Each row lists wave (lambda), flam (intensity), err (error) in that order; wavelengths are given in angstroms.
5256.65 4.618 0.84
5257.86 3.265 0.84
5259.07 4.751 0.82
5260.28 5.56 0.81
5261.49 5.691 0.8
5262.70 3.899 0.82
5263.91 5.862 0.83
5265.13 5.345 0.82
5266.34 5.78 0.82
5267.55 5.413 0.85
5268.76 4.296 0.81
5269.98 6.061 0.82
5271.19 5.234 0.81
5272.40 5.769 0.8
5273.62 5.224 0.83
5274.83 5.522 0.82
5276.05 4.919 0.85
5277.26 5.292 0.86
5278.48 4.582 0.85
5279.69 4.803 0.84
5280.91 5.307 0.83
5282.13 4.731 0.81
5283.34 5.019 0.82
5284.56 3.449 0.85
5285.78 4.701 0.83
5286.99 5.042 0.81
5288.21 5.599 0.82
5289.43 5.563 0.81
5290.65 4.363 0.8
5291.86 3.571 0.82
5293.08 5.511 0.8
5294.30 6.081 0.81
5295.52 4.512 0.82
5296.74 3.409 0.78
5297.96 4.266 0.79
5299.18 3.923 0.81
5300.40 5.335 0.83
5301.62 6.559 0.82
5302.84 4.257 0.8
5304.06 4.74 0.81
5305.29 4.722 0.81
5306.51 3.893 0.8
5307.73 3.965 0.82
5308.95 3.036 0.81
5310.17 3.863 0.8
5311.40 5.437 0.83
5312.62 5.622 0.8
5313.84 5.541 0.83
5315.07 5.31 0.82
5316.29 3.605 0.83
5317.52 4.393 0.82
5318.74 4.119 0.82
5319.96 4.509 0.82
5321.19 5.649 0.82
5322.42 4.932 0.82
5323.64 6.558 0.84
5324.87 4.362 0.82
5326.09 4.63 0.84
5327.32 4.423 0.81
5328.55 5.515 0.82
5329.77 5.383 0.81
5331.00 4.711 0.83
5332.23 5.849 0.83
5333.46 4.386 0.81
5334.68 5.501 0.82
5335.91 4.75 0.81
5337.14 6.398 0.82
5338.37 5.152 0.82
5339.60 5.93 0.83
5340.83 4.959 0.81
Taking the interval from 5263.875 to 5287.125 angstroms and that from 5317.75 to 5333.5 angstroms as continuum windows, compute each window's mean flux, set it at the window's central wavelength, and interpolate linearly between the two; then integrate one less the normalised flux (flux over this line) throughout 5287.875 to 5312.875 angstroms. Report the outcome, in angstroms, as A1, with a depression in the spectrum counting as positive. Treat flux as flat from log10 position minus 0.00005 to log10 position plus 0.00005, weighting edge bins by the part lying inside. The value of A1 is 2.0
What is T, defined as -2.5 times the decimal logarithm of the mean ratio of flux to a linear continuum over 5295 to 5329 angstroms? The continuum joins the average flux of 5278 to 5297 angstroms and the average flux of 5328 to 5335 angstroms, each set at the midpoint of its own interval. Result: 0.08 mag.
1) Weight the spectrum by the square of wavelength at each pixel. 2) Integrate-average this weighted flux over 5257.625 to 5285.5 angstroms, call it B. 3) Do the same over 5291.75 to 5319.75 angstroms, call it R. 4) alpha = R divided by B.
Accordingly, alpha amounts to 0.92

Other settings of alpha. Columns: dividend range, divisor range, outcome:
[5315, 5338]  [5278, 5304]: 1.06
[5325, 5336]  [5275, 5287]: 1.06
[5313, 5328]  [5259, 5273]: 0.93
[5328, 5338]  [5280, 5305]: 1.12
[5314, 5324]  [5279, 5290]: 1.01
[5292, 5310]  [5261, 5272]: 0.87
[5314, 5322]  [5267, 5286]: 0.94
